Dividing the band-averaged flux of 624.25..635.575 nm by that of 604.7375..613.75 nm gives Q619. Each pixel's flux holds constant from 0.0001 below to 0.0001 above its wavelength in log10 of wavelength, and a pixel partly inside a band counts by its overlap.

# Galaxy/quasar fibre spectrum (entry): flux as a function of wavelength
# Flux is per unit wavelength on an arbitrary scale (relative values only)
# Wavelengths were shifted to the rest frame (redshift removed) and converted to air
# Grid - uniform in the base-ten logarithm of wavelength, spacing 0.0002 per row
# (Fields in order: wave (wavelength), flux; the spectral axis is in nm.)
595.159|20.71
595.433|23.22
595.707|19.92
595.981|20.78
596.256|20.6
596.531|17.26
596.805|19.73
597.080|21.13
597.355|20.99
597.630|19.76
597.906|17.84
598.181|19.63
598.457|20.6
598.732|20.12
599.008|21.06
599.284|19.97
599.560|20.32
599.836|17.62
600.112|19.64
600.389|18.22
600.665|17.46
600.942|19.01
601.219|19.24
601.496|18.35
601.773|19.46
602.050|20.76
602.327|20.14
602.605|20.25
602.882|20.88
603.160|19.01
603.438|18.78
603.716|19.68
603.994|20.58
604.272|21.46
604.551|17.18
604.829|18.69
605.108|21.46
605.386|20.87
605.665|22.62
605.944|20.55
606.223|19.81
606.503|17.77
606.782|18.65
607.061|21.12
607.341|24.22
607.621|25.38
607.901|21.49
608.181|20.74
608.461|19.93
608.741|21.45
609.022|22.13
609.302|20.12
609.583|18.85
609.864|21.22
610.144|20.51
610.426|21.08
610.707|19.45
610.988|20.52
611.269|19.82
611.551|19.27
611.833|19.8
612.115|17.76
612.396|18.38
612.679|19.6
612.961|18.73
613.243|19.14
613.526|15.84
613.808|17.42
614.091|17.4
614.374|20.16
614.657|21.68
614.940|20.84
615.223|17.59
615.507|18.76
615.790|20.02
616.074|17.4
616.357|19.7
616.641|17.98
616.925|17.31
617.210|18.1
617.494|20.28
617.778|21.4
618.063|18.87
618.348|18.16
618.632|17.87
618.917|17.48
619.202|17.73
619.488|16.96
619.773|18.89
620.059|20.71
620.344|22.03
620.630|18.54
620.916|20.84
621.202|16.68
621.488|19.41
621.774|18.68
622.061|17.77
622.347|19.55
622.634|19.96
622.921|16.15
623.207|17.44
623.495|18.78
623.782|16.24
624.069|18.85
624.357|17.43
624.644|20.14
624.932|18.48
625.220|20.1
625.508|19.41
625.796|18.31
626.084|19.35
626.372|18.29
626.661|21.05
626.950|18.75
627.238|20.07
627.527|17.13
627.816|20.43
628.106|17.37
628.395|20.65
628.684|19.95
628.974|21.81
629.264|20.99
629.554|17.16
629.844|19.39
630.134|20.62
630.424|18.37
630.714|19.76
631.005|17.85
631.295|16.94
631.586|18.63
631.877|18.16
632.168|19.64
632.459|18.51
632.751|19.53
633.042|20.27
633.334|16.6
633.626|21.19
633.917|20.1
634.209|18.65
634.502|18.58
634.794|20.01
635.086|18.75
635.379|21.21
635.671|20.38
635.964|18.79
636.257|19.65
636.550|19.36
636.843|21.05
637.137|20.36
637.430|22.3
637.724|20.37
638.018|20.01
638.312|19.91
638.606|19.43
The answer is 0.95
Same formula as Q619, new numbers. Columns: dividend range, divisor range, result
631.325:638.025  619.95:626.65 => 1.04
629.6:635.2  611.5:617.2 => 1.02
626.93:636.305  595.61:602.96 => 0.98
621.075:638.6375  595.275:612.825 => 0.96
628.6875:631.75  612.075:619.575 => 1.03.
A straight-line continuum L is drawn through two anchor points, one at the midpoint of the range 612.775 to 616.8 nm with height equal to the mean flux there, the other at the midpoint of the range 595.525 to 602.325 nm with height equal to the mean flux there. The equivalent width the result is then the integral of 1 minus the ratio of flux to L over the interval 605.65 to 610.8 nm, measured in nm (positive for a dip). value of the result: -0.474 nm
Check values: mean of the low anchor 19.6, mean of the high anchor 18.8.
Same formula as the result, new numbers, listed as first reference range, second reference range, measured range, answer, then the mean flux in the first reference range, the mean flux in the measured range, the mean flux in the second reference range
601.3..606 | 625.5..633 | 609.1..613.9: 0.108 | 20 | 19.3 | 19.2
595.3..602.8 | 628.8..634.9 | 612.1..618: 0.186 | 19.8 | 18.9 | 19.2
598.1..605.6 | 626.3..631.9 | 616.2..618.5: 0.053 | 19.7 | 19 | 19.2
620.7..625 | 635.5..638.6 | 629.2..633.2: 0.107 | 18.4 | 18.9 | 20.2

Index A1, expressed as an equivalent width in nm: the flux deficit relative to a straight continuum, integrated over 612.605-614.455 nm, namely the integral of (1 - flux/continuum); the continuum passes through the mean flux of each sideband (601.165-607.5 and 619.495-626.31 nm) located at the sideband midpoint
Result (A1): 0.12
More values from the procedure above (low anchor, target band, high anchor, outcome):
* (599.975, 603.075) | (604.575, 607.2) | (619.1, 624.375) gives -0.11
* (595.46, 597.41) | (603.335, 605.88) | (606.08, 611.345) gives 0.05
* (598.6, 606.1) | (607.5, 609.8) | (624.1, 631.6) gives -0.19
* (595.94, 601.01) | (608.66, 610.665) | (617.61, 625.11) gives -0.16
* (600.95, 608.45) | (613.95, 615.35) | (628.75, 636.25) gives 0.03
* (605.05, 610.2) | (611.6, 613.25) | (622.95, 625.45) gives 0.11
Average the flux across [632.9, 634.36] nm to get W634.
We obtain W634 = 19.3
